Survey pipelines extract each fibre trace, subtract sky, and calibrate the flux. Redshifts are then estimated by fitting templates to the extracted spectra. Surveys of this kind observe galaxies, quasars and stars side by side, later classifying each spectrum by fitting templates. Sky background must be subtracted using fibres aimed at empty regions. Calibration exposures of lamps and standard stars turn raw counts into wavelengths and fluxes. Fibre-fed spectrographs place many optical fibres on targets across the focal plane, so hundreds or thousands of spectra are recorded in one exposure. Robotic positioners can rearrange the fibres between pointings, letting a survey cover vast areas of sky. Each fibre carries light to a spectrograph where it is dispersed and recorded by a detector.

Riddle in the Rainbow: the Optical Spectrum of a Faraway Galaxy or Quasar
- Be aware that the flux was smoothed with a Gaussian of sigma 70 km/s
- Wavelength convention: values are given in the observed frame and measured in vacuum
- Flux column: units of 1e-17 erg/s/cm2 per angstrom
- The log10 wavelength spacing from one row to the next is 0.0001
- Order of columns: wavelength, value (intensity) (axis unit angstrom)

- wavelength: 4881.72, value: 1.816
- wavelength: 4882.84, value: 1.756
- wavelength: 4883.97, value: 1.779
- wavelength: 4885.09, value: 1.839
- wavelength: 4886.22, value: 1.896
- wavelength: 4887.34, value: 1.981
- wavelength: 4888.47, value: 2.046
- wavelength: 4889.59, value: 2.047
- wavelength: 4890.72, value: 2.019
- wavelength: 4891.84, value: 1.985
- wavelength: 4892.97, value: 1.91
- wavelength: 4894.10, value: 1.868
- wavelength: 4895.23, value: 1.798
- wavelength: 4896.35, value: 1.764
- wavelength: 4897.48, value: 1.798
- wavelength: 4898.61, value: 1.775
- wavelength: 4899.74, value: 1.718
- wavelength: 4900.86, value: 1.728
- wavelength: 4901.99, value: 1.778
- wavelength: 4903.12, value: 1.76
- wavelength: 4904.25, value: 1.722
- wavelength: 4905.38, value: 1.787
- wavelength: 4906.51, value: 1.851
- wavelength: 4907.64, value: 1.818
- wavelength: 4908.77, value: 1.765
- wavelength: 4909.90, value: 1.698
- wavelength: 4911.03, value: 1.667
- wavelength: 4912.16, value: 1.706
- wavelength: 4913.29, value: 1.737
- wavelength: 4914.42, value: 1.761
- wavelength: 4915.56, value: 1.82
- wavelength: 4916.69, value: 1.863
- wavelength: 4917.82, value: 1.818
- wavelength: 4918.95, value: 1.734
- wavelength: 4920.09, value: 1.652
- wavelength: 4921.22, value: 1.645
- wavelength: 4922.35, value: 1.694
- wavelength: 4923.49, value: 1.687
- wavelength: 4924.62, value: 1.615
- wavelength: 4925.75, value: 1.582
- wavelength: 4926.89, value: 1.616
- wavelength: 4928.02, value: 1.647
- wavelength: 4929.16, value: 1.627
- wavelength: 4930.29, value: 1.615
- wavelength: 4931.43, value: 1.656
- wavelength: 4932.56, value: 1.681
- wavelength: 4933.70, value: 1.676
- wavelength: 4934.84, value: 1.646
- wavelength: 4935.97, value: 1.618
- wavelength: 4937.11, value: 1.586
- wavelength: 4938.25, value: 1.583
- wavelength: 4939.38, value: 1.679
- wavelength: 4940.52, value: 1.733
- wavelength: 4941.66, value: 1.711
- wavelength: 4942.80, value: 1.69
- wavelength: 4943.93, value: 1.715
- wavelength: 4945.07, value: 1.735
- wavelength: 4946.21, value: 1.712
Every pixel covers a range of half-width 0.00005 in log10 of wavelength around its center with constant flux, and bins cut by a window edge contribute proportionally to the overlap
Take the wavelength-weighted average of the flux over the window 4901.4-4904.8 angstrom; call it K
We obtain 1.75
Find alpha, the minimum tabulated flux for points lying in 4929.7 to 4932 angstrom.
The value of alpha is 1.615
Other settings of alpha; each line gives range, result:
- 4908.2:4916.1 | 1.667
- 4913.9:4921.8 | 1.645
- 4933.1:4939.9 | 1.583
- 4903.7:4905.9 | 1.722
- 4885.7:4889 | 1.896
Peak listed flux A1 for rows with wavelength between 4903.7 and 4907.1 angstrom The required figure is 1.851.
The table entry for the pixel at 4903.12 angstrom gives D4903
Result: 1.76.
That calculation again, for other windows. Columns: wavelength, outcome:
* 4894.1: 1.868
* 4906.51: 1.851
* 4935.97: 1.618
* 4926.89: 1.616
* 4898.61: 1.775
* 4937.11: 1.586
